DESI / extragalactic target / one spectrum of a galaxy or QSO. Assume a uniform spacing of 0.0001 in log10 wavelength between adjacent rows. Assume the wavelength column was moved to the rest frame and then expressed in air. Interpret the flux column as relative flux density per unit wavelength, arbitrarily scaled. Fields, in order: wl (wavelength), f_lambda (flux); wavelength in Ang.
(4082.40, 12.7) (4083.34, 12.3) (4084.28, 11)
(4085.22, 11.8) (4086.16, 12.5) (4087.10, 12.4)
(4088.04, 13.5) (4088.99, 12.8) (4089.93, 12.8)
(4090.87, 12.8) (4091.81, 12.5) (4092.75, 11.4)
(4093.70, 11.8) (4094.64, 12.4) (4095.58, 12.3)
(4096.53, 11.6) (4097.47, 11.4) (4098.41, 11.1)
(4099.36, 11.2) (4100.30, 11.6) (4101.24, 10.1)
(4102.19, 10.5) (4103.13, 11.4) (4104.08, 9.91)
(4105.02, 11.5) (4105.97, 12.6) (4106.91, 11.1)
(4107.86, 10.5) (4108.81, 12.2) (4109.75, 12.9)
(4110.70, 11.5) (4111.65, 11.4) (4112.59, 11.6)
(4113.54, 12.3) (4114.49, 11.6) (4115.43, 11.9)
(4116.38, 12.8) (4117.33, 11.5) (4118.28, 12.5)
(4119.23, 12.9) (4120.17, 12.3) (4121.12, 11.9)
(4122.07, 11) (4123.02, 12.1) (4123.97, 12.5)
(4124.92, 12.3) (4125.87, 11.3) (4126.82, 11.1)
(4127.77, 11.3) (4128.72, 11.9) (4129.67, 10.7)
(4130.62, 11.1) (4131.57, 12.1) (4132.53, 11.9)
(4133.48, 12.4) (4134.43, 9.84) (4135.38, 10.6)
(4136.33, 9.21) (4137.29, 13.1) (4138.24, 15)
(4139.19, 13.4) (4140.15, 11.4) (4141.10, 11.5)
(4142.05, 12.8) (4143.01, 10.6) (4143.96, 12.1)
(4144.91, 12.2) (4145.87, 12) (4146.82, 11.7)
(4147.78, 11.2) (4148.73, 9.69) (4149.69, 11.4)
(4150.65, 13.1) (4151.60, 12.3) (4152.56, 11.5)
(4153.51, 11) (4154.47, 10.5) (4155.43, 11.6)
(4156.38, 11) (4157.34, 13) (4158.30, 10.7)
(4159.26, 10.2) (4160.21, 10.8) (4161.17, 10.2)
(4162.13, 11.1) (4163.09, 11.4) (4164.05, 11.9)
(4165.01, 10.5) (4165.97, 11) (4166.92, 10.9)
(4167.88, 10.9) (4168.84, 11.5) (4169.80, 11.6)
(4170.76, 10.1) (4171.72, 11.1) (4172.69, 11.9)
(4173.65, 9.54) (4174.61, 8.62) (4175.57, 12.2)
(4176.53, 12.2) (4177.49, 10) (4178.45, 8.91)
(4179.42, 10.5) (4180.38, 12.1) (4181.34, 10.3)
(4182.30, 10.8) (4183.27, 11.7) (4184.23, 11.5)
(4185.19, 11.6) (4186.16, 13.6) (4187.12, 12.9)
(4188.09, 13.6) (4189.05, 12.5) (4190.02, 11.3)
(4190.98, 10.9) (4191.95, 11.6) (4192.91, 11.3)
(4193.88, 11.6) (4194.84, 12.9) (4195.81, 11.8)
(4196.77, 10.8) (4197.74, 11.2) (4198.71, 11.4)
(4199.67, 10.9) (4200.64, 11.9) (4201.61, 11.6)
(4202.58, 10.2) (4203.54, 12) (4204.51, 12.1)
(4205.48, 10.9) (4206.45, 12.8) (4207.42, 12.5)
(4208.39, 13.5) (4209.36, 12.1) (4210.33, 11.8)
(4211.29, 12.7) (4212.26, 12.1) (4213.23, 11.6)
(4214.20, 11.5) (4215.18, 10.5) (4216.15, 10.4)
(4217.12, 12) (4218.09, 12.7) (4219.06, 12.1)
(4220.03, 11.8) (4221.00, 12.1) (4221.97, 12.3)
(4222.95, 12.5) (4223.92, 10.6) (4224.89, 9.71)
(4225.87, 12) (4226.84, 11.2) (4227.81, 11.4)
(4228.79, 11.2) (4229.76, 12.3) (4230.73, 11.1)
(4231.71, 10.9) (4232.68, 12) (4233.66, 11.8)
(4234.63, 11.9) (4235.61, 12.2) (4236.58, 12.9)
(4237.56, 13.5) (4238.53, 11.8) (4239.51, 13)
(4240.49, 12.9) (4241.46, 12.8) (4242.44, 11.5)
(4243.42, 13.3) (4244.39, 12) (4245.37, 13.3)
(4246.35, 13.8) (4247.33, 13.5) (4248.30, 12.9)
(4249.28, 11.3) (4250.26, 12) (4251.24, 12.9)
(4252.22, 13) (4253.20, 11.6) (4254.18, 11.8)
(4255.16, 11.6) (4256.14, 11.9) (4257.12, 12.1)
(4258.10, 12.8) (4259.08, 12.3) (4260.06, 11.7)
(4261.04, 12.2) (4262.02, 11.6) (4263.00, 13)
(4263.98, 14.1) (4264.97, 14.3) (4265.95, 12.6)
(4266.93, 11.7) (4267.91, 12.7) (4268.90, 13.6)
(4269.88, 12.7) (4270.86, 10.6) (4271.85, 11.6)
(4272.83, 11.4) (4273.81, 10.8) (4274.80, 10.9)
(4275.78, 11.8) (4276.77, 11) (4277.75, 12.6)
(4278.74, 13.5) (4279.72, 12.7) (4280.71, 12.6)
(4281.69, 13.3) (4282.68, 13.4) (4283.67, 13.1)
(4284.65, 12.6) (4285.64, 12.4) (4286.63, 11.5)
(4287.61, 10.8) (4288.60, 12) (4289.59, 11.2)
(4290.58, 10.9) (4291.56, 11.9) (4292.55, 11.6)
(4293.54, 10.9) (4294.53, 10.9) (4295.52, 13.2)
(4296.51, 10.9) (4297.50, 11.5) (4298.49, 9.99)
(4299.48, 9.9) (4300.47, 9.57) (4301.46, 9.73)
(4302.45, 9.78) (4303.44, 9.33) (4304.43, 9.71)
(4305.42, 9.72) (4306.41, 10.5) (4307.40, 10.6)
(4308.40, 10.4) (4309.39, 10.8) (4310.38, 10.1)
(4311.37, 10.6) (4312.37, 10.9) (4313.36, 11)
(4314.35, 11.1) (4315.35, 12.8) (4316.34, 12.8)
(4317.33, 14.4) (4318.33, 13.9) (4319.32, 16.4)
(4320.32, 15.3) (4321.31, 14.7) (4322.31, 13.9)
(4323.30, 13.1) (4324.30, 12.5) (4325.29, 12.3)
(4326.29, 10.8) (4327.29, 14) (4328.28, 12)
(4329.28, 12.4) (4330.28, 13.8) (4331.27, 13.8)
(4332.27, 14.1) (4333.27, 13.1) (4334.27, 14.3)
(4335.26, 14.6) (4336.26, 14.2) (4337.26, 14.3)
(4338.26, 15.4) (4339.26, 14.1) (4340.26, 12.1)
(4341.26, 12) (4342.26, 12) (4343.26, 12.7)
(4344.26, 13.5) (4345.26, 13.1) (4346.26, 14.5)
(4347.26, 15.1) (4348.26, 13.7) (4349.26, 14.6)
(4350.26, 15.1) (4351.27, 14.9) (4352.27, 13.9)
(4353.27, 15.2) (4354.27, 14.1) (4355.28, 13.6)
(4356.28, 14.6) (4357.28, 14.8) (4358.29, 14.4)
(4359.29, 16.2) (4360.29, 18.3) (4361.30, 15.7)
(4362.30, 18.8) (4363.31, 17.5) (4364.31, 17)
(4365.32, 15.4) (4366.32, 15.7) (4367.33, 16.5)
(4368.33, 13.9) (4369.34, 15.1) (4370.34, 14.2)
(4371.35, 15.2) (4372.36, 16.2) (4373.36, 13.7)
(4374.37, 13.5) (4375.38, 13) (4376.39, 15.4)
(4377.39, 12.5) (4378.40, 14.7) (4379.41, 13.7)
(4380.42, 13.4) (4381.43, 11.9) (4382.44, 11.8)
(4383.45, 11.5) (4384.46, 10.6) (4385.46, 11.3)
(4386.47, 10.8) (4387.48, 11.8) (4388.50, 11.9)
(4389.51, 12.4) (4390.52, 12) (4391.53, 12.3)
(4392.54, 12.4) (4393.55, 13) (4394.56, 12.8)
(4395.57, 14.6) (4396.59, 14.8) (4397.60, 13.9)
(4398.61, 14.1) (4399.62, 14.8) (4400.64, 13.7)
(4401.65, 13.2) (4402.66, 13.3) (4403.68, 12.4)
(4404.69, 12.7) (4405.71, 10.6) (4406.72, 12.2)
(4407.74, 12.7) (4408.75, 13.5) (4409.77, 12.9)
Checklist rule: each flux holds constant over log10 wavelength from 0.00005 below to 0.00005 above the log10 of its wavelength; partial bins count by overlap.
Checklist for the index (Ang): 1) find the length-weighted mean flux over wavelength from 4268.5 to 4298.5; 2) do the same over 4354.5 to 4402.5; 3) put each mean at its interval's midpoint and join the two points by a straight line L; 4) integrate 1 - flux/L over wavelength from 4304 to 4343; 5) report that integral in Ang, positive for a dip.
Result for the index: 0.3 Ang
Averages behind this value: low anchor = 11.9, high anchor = 14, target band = 12.7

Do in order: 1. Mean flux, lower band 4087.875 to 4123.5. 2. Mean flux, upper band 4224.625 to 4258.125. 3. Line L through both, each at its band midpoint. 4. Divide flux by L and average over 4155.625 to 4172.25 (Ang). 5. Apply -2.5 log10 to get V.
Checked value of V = 0.09 mag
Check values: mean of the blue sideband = 11.8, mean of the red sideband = 12.2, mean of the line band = 11.1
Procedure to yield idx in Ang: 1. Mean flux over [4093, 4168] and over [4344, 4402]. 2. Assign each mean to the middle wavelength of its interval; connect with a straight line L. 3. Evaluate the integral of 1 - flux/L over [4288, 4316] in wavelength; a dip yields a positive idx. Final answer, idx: 5.37 Ang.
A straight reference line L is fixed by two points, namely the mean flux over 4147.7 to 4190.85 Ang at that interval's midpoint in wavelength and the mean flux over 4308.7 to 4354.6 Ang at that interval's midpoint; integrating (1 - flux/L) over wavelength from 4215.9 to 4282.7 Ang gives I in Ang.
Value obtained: 0.5 Ang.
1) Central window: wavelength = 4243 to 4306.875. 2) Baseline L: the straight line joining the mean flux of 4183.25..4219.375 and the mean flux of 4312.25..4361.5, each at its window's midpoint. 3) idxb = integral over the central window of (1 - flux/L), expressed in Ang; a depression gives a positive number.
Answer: 5.0 Ang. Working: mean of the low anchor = 11.8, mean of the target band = 11.9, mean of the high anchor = 13.8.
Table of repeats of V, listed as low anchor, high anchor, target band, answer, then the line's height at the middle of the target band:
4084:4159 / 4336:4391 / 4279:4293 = 0.098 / 13.3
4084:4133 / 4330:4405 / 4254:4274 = 0.069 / 13.1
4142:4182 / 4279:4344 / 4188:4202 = -0.026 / 11.4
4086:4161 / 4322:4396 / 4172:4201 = 0.081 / 12.3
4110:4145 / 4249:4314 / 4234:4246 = -0.082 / 11.7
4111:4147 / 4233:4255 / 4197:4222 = 0.048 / 12.3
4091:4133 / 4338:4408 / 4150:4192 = 0.083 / 12.2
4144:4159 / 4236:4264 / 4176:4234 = 0.038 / 12.1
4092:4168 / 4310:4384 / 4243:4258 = 0.035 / 12.9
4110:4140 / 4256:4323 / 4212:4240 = 0.011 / 11.9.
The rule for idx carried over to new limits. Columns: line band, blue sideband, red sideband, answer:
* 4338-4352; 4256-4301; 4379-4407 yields -1.6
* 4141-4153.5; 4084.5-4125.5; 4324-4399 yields 0.5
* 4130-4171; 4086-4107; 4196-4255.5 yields 1.4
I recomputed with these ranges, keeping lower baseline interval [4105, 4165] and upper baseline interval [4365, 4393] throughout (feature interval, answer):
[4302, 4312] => 2.1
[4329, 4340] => -0.8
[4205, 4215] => 0.0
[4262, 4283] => 0.3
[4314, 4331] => -0.5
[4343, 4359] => -1.4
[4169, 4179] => 1.1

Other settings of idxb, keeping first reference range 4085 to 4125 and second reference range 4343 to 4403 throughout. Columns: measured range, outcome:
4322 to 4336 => 0.50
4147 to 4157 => 0.73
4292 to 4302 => 1.94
